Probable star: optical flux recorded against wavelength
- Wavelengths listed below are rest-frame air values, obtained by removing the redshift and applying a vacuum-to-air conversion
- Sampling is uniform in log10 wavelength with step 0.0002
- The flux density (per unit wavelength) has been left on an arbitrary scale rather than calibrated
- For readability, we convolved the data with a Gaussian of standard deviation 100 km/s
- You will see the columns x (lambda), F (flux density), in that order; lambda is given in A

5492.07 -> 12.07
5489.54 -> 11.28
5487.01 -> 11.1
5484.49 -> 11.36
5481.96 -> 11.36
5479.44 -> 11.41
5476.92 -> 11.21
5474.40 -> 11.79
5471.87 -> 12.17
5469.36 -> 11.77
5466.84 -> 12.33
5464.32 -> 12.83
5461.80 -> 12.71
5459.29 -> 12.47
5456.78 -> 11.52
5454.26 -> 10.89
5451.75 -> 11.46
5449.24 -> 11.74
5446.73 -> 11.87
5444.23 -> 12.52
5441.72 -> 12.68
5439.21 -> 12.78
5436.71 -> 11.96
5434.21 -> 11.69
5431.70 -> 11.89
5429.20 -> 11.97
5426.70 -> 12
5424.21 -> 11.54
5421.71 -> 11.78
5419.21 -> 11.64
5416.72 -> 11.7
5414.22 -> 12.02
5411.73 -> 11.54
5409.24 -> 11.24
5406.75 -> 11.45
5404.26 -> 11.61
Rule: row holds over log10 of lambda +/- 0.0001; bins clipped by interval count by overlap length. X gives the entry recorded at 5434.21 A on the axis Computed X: 11.69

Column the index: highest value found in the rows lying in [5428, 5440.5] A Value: 12.78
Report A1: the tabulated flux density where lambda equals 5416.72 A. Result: 11.7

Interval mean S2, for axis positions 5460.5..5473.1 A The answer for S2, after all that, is 12.4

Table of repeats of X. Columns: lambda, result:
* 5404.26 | 11.61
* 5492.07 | 12.07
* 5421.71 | 11.78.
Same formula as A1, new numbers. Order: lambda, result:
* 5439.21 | 12.78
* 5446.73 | 11.87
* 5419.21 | 11.64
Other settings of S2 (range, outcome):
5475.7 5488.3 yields 11.3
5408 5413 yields 11.4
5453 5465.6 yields 12.1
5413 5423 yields 11.8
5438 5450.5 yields 12.3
